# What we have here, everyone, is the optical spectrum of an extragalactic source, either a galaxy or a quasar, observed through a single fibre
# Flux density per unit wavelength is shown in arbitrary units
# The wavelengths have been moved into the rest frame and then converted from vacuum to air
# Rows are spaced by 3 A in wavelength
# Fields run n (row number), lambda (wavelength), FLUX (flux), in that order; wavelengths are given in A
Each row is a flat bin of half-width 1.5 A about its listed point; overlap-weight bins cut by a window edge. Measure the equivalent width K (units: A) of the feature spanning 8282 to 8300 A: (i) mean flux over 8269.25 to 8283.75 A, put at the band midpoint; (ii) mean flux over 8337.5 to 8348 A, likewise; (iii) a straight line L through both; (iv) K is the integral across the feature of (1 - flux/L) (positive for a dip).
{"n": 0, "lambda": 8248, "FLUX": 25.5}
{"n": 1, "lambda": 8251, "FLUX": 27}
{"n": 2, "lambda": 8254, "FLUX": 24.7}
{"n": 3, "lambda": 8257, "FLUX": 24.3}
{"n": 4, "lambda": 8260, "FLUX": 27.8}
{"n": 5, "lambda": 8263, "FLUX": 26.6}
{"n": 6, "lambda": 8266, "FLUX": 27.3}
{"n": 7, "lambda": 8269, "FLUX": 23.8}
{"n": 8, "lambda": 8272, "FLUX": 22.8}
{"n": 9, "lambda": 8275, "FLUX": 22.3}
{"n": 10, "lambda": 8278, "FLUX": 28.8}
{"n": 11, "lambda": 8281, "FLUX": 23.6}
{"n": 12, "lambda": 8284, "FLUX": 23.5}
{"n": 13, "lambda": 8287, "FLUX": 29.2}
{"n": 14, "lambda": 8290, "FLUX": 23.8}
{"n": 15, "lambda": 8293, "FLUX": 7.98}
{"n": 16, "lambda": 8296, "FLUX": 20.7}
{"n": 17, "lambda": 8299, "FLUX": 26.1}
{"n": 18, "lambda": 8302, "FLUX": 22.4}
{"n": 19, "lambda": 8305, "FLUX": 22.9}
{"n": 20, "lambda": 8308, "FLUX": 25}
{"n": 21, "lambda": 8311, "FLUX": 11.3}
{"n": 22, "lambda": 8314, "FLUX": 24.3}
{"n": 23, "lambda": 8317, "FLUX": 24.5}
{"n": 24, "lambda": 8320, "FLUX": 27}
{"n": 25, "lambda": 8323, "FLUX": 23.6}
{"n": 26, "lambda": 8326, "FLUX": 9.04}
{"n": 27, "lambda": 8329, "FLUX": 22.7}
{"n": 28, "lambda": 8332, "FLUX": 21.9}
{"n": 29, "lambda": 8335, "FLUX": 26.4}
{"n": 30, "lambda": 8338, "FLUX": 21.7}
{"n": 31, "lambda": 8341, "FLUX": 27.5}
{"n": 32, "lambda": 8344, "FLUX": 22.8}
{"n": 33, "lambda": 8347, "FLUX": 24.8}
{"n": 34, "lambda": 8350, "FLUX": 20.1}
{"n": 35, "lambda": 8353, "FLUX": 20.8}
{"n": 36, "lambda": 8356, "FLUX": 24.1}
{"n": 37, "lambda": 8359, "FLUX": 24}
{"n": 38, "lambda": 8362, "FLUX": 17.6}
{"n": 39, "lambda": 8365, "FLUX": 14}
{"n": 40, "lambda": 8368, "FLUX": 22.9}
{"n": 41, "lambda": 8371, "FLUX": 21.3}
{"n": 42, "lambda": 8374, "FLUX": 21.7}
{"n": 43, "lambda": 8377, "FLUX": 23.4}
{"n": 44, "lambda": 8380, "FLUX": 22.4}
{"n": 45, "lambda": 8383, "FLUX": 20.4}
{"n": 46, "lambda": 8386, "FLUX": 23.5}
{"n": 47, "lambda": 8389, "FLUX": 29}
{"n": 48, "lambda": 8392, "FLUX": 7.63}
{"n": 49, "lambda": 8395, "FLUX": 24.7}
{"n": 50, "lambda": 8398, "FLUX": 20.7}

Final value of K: 1.8 A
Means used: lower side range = 24.2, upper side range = 24.4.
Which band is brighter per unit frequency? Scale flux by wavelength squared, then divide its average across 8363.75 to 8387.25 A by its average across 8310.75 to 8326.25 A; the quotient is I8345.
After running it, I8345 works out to 1.0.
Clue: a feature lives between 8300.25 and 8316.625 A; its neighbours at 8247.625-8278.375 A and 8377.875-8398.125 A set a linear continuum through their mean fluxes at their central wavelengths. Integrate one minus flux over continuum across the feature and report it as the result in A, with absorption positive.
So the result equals 1.7 A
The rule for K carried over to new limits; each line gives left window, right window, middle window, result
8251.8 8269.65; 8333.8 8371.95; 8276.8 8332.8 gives 4.95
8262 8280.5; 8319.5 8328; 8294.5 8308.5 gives -1.04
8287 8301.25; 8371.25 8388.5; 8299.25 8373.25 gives -0.64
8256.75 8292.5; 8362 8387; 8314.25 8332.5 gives 1.07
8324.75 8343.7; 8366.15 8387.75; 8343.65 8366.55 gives 1.07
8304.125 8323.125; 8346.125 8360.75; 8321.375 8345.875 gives 0.61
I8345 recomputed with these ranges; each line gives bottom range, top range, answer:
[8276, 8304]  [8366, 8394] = 0.95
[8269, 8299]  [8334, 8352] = 1.06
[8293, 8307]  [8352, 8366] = 0.96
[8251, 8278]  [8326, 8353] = 0.91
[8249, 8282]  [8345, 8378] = 0.86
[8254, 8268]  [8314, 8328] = 0.83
